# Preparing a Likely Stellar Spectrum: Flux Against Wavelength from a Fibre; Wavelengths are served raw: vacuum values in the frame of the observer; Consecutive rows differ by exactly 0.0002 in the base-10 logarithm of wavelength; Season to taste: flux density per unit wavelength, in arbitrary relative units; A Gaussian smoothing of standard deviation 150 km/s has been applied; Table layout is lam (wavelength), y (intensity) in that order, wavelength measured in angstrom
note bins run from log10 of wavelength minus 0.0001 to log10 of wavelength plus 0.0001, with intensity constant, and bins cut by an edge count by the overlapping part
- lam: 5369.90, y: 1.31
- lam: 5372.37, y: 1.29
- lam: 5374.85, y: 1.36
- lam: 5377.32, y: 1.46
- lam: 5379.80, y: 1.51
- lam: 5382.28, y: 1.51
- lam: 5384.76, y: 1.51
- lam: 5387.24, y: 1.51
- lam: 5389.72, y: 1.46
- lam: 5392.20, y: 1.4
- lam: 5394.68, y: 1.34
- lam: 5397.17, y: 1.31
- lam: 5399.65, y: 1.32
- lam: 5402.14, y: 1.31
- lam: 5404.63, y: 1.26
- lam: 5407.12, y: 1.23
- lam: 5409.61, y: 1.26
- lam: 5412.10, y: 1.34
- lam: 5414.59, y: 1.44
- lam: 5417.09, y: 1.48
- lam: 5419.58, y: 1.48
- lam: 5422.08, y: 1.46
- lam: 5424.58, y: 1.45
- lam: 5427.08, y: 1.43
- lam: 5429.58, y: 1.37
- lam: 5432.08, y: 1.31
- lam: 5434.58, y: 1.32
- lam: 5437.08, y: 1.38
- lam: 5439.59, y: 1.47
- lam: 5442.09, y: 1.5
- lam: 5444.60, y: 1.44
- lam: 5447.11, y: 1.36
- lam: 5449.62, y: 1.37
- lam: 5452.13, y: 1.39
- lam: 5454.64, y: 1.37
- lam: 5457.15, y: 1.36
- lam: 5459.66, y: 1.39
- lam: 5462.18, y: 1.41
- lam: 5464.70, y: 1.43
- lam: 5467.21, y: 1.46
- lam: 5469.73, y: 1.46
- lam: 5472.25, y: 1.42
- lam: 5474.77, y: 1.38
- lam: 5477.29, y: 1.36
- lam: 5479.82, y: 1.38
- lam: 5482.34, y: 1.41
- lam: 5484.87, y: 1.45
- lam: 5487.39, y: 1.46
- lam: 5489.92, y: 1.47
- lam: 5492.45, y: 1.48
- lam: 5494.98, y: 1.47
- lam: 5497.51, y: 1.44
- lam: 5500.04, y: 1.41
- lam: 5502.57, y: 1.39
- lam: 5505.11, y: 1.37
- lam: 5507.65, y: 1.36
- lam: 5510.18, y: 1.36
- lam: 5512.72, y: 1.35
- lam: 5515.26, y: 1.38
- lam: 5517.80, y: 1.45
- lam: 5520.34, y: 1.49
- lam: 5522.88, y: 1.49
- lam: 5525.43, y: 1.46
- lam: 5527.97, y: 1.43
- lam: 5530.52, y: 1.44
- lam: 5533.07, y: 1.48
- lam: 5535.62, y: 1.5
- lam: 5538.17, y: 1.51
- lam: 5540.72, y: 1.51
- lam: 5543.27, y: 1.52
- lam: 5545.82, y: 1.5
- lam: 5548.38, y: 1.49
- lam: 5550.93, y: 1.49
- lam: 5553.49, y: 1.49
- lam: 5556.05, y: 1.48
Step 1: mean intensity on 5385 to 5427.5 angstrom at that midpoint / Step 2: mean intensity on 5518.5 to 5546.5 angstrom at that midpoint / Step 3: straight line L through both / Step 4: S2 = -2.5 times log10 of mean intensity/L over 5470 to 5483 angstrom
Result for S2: 0.034 mag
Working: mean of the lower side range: 1.38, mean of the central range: 1.39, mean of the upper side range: 1.48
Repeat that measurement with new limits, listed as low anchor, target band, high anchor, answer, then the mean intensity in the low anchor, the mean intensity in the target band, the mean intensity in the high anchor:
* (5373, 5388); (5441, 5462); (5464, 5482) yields 0.02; 1.47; 1.4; 1.41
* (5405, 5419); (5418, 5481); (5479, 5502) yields -0.01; 1.35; 1.41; 1.44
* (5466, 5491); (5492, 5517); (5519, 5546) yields 0.04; 1.42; 1.4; 1.48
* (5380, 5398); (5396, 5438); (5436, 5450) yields 0.05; 1.44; 1.36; 1.42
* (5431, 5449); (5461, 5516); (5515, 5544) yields 0.02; 1.4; 1.41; 1.47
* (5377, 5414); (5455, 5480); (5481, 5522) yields 0.00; 1.38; 1.4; 1.42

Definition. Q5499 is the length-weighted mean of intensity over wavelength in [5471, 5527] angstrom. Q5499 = 1.42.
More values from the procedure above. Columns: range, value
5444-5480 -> 1.4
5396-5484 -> 1.39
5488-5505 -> 1.44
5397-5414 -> 1.3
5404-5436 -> 1.37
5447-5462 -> 1.38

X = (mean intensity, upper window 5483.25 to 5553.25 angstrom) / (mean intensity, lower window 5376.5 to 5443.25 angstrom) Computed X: 1.04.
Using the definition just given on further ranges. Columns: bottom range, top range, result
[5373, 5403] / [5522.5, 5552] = 1.05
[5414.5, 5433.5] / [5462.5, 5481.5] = 0.99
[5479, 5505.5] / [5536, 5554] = 1.05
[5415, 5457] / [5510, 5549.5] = 1.04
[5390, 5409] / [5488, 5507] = 1.09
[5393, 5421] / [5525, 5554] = 1.11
